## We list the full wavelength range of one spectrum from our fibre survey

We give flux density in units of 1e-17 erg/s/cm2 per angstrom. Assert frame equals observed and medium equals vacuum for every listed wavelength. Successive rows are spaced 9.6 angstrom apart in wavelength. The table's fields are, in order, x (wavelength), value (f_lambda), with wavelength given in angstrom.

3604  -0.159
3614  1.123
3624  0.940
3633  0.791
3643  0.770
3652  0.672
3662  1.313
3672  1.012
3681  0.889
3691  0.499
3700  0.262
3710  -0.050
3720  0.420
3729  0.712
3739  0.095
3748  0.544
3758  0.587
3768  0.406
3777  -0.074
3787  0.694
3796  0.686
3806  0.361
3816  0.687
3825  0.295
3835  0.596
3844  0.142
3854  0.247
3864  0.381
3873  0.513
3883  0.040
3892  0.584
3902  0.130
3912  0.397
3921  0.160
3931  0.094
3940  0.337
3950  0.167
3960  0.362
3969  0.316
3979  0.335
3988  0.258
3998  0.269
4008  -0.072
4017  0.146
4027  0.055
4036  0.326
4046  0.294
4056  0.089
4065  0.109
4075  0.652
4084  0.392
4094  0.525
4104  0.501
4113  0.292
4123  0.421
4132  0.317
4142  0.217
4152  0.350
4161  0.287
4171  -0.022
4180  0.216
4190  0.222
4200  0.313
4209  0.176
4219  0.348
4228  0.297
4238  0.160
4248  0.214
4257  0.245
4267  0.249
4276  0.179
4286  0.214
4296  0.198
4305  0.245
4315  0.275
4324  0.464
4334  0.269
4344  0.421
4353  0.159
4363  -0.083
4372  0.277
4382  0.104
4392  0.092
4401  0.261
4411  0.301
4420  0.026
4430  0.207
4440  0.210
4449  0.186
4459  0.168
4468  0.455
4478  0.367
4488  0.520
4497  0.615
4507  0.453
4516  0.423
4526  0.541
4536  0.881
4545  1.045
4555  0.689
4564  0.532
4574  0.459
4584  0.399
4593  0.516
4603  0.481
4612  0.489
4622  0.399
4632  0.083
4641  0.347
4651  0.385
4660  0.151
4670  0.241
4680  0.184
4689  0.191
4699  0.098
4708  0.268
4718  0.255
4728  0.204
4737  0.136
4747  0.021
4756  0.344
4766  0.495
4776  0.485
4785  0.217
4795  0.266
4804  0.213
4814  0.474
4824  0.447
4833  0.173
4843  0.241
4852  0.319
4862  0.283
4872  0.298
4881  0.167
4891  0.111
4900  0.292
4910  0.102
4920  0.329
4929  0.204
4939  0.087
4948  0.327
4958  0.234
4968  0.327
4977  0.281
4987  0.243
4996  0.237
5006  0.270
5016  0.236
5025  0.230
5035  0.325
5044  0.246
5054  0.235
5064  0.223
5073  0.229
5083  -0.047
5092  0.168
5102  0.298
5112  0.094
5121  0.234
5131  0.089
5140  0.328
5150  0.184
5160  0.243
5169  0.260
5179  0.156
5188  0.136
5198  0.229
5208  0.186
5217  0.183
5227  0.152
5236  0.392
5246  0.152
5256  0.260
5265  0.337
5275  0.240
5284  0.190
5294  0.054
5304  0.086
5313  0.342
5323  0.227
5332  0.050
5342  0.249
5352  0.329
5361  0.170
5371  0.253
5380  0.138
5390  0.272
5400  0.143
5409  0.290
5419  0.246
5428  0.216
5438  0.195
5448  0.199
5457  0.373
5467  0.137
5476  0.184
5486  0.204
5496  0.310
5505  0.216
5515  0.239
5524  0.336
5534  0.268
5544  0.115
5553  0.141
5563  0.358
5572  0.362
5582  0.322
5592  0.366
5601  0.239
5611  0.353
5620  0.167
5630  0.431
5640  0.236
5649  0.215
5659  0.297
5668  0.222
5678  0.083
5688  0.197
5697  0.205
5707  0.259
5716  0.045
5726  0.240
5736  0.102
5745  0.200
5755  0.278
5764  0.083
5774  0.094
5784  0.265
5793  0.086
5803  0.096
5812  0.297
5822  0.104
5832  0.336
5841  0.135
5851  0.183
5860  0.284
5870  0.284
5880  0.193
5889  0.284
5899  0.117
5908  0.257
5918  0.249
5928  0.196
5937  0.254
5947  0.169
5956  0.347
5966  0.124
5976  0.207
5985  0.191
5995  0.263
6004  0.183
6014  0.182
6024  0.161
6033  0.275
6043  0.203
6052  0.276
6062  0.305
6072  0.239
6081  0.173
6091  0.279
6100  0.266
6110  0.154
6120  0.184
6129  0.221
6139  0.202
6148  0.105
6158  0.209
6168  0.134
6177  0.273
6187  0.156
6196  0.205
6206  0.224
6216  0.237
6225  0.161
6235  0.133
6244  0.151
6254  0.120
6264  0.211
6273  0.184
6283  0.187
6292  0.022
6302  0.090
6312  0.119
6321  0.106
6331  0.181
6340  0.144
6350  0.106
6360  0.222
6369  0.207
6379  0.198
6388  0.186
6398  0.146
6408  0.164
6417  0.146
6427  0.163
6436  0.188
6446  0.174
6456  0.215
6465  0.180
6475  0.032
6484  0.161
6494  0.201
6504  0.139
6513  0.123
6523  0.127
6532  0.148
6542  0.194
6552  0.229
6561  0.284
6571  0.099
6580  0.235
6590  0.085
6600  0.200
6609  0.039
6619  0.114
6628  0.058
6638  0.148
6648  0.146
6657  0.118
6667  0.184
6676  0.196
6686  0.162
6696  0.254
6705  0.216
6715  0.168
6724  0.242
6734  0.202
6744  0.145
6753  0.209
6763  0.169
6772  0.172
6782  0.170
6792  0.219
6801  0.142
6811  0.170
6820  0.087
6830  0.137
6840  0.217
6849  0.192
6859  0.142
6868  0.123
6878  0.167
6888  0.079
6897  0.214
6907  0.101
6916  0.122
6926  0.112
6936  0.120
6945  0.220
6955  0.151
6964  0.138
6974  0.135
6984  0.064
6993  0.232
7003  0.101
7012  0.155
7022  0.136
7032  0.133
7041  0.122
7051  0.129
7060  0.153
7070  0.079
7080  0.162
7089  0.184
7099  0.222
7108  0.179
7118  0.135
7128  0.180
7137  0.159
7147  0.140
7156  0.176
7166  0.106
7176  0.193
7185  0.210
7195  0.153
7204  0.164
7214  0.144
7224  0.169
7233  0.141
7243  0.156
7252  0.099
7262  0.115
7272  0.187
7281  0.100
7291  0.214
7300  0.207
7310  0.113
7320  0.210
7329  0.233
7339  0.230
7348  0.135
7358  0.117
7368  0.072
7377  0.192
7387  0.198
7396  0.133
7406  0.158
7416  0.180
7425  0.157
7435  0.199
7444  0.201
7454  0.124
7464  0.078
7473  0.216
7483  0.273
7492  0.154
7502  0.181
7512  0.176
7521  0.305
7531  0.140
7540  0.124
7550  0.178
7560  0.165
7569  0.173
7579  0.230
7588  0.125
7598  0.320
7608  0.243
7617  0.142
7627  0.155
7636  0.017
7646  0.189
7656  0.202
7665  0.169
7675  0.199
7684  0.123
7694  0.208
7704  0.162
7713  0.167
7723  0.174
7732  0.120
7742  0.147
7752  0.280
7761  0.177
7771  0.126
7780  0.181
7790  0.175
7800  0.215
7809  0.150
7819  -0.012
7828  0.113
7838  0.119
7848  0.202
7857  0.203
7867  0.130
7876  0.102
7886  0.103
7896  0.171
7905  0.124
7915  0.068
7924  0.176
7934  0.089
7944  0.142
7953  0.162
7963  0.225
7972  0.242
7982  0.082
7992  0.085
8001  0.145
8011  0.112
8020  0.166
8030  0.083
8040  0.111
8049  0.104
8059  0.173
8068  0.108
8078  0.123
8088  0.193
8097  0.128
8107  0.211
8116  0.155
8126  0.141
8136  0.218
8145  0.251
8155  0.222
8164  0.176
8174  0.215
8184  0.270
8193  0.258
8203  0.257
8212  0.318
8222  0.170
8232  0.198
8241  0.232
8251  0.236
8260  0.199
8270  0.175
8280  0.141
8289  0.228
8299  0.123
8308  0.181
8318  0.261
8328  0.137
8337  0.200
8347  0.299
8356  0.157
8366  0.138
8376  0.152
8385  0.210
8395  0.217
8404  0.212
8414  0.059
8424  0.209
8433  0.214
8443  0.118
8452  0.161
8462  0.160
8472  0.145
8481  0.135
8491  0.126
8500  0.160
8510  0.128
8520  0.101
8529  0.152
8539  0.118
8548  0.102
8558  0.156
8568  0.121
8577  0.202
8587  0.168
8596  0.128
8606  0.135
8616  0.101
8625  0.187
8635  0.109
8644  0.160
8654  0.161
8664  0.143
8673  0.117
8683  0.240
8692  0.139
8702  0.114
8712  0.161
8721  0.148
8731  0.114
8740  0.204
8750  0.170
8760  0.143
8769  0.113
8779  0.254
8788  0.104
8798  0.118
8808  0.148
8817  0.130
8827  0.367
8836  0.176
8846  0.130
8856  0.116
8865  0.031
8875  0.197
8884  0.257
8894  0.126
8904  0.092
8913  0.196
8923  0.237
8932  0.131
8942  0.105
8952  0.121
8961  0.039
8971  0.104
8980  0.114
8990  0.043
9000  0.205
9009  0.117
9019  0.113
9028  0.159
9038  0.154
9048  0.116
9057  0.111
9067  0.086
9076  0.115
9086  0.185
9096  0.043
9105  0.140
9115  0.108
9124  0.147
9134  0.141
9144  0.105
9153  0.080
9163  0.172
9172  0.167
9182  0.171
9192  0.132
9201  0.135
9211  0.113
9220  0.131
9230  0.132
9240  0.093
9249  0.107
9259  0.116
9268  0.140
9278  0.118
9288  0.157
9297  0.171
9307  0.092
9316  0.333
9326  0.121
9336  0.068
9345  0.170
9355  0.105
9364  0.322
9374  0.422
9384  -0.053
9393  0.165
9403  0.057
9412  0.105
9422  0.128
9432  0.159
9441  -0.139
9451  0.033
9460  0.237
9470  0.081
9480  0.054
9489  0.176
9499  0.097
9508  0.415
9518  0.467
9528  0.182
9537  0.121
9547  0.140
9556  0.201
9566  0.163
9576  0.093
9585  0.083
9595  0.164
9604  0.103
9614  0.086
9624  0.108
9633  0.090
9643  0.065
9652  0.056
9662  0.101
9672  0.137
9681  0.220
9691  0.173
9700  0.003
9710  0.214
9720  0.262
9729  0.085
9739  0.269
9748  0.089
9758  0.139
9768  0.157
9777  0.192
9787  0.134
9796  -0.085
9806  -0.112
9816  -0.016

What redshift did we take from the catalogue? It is 1.934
